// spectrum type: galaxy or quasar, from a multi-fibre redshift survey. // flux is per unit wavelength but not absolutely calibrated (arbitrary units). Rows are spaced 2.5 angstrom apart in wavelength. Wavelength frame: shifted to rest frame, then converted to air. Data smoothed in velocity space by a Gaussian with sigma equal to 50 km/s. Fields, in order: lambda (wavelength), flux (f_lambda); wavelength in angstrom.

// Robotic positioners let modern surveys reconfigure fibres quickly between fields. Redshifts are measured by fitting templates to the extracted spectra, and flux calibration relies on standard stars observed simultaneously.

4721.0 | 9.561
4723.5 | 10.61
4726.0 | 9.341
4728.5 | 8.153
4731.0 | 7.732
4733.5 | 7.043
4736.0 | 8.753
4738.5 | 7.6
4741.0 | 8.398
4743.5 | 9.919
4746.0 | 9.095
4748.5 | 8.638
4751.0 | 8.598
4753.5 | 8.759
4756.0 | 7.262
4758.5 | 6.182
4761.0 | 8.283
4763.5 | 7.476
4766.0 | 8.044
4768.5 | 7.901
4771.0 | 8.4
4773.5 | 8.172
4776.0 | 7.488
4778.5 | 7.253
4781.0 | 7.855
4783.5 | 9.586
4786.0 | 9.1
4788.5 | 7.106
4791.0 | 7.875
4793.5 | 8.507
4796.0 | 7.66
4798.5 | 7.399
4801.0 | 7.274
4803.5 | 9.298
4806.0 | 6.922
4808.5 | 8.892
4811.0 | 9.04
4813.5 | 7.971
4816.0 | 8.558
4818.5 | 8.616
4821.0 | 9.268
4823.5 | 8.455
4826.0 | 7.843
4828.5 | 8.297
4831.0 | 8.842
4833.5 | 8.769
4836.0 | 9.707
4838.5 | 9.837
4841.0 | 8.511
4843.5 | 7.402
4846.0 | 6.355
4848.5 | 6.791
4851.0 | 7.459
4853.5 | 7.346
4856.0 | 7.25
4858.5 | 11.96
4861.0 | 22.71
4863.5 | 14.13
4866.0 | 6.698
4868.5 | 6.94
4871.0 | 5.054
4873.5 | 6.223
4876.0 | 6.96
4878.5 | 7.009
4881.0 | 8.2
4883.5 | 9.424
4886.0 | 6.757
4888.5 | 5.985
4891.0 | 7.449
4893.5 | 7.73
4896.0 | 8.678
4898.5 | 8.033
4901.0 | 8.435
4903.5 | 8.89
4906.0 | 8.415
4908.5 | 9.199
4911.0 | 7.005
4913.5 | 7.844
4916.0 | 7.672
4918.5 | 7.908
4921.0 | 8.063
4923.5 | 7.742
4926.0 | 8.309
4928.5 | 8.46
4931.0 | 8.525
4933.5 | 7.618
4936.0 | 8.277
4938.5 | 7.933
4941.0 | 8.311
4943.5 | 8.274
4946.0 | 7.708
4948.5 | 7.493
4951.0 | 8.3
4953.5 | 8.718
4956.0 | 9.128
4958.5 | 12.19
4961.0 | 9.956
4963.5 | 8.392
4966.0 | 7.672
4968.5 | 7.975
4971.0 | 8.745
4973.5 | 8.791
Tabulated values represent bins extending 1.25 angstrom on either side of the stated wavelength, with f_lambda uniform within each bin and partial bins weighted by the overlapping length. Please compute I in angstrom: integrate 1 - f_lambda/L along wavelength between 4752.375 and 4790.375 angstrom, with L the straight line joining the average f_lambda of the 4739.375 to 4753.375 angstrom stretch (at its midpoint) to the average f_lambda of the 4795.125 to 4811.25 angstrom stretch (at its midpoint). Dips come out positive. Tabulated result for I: 2.6 angstrom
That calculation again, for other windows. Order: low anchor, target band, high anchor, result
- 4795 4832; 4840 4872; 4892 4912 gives -3.3 angstrom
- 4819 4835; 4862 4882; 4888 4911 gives 1.1 angstrom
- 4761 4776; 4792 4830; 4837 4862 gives 2.1 angstrom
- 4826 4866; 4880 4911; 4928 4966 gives 3.5 angstrom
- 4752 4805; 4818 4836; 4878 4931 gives -1.6 angstrom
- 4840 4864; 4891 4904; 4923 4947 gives 1.0 angstrom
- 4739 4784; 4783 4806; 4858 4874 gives 2.2 angstrom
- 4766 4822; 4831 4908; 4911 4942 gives -4.1 angstrom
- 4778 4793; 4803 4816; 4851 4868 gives 1.1 angstrom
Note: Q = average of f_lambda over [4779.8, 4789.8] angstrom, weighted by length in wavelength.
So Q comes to 8.41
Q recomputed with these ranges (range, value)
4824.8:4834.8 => 8.45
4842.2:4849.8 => 6.86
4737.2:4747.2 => 8.75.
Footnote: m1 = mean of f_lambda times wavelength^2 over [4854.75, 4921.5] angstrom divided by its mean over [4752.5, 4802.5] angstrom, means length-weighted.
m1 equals 1.13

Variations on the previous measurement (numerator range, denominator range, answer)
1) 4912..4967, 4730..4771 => 1.12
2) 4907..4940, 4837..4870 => 0.88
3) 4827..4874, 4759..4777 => 1.18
